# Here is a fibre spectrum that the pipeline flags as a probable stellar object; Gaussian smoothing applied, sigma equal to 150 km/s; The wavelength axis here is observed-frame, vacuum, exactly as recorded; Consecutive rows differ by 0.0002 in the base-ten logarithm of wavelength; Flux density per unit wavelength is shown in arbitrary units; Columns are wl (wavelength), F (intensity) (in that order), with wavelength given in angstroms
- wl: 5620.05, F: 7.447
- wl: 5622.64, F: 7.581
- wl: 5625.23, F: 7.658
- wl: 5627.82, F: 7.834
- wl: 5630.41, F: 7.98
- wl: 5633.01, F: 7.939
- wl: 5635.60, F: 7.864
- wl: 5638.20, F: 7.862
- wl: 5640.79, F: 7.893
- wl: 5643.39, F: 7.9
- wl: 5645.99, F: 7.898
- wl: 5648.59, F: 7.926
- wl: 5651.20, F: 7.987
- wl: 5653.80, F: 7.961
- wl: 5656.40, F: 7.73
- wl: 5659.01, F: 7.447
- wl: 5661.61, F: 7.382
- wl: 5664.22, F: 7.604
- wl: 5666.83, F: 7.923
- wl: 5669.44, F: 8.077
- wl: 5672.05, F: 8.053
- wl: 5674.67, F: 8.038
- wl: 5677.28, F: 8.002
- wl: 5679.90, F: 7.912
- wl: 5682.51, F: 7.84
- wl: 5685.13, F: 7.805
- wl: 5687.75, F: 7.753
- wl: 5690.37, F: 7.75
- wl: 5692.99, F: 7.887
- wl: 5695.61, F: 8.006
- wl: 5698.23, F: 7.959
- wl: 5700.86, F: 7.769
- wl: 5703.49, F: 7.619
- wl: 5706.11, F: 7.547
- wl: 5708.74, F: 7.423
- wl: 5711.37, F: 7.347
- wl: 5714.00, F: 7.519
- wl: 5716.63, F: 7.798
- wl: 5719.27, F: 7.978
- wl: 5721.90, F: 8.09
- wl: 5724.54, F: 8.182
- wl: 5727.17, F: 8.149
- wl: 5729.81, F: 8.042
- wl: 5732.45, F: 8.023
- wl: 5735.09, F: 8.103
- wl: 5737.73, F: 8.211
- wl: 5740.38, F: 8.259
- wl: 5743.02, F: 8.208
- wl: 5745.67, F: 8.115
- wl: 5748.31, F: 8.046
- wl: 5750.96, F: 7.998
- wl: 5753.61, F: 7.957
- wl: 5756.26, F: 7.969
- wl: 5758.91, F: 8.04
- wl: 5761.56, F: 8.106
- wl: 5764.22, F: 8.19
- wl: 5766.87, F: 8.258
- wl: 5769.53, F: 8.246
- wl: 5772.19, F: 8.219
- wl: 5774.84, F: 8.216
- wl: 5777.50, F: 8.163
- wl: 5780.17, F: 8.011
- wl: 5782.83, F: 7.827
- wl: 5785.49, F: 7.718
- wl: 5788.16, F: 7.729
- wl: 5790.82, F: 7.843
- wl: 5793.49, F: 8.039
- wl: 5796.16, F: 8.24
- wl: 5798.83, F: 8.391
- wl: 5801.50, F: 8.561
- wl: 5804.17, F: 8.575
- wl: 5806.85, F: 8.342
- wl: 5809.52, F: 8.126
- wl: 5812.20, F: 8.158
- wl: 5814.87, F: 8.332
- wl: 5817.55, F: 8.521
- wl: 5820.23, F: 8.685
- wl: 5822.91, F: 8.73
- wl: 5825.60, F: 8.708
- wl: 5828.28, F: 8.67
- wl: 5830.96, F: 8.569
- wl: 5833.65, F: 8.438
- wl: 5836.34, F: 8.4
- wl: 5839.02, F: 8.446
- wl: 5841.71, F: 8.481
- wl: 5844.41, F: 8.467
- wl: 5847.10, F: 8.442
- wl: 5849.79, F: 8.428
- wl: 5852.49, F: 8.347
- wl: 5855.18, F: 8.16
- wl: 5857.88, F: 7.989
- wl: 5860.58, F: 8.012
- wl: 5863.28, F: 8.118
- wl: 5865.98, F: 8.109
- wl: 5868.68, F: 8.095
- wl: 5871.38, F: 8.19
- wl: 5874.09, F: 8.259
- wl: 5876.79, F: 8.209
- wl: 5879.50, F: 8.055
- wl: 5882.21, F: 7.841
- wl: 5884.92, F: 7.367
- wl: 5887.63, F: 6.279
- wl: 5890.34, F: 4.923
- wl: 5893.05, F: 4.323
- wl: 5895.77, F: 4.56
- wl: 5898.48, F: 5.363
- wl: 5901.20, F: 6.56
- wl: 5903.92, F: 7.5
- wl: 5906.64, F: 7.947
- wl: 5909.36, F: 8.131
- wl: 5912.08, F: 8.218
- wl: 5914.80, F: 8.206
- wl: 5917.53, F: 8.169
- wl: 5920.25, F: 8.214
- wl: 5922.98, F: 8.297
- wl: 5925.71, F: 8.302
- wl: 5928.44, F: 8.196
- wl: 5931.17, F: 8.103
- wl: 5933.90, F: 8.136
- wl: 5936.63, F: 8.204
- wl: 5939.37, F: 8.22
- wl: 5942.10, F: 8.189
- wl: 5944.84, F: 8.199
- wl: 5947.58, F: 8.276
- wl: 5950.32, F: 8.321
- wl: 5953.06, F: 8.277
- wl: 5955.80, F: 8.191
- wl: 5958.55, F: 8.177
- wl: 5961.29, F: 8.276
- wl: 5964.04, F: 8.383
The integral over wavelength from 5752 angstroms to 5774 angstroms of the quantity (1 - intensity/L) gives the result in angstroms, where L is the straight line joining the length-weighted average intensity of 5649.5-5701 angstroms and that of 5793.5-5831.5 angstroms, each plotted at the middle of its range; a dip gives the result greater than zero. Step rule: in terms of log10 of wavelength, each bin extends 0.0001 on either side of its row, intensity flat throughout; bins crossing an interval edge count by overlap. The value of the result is 0.3 angstroms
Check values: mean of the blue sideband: 7.85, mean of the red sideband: 8.46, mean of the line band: 8.13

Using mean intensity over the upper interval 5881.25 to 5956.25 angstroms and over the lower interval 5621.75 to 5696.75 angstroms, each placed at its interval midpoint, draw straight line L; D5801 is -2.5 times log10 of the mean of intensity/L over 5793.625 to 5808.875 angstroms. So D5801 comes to -0.10 mag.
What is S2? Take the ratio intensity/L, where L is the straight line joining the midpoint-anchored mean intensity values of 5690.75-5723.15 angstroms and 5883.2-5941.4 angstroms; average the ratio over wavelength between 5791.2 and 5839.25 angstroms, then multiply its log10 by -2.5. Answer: -0.124 mag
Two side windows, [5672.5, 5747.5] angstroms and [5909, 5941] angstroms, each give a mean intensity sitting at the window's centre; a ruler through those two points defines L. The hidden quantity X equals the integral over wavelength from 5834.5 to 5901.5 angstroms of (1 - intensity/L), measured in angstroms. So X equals 5.0 angstroms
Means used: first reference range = 7.91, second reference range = 8.2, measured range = 7.52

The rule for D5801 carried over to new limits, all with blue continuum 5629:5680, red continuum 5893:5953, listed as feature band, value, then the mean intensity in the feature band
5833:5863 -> -0.076 mag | 8.32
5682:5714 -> 0.018 mag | 7.71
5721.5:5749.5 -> -0.043 mag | 8.13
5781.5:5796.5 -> -0.013 mag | 7.88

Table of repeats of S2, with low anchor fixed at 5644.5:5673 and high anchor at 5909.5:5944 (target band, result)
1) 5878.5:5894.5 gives 0.26 mag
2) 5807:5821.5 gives -0.04 mag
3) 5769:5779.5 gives -0.03 mag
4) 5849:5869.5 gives -0.01 mag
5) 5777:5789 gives 0.02 mag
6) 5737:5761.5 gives -0.02 mag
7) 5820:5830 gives -0.08 mag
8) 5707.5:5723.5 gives 0.03 mag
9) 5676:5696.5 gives 0.00 mag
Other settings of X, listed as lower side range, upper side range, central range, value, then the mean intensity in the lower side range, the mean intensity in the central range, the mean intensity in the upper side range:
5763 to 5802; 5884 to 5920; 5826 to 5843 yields -2.2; 8.1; 8.52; 6.78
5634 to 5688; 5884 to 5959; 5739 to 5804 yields -3.3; 7.85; 8.11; 7.53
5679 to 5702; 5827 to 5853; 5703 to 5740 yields 0.5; 7.85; 7.88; 8.47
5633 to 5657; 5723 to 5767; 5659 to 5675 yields 0.3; 7.9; 7.8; 8.11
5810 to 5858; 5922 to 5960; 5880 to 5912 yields 6.8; 8.45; 6.55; 8.22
